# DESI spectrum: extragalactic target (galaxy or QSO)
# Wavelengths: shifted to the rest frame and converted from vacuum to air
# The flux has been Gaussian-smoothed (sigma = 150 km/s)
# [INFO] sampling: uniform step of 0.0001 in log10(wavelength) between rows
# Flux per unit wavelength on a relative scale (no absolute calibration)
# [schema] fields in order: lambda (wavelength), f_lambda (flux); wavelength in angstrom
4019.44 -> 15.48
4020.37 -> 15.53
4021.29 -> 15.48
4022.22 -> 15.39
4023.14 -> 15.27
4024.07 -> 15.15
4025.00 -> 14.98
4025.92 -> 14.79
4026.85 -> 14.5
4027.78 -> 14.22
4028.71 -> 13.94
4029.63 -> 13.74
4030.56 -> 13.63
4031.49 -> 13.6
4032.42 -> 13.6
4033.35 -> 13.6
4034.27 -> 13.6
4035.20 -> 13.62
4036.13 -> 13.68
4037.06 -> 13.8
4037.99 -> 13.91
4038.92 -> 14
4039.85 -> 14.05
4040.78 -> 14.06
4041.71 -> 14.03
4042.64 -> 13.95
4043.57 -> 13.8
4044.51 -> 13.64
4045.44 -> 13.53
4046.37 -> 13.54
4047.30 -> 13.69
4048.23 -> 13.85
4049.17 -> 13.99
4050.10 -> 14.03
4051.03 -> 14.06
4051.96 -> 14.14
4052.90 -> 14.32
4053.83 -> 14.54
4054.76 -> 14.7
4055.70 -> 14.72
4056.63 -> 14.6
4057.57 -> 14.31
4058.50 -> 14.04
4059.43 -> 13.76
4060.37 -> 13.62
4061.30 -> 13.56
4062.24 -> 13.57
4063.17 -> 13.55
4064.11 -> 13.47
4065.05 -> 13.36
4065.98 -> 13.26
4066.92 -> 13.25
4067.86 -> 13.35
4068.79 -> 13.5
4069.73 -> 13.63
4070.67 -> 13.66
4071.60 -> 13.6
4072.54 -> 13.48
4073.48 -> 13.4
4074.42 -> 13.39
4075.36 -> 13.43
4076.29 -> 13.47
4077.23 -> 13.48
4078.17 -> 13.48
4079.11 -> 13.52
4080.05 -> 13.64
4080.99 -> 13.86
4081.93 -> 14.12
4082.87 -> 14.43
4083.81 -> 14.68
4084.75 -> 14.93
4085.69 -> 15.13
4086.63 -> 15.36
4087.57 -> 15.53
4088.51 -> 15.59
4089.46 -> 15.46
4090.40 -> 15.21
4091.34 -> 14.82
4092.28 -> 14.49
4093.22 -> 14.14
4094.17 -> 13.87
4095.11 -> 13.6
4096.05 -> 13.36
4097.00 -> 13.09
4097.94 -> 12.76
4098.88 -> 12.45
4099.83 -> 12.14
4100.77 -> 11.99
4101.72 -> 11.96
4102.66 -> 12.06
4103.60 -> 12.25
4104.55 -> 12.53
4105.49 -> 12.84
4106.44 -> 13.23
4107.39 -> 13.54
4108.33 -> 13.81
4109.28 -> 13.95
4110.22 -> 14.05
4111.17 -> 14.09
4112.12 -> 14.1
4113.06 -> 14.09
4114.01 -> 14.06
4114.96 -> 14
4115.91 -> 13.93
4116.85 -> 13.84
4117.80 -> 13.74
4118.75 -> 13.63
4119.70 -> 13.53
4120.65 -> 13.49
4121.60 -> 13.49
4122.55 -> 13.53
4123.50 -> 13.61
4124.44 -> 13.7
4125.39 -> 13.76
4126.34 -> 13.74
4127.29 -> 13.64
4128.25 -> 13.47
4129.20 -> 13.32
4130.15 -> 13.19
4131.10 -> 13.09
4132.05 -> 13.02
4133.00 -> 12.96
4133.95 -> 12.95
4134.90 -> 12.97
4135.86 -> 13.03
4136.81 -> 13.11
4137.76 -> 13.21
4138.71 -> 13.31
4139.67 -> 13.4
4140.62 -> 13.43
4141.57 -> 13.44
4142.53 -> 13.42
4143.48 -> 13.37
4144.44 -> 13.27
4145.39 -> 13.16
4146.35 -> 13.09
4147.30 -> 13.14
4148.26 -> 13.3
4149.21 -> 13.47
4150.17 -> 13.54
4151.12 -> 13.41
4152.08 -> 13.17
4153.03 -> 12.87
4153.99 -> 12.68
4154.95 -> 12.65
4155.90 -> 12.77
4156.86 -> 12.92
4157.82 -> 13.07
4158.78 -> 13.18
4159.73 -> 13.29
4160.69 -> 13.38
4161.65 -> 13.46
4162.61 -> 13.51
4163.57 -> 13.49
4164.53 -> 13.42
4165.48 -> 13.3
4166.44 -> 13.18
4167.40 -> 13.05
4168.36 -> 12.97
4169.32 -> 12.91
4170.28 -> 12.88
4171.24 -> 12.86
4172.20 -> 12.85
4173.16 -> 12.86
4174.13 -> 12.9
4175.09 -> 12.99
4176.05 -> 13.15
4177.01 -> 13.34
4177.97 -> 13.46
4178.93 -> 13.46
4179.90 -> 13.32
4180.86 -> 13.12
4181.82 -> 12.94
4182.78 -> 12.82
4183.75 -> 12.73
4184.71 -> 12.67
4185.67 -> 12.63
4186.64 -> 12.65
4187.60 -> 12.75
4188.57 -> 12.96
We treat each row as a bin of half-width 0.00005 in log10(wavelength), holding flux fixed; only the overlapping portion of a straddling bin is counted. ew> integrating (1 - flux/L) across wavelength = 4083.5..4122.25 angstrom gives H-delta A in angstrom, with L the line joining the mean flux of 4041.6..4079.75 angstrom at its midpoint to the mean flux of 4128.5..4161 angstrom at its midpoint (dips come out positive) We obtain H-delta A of -0.9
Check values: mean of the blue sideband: 13.8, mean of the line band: 13.8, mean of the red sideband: 13.2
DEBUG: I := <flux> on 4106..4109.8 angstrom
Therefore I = 13.7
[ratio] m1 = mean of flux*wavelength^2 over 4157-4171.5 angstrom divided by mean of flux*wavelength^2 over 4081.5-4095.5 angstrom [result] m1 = 0.9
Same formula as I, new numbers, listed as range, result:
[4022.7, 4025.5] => 15.1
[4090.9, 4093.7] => 14.5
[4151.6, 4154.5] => 12.9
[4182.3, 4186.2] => 12.7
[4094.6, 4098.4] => 13.2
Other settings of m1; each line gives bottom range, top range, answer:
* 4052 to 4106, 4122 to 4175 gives 0.99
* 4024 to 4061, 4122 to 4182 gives 0.99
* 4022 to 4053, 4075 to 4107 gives 1.00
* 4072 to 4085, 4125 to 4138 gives 0.99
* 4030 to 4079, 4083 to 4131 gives 1.02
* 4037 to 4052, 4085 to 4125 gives 1.02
